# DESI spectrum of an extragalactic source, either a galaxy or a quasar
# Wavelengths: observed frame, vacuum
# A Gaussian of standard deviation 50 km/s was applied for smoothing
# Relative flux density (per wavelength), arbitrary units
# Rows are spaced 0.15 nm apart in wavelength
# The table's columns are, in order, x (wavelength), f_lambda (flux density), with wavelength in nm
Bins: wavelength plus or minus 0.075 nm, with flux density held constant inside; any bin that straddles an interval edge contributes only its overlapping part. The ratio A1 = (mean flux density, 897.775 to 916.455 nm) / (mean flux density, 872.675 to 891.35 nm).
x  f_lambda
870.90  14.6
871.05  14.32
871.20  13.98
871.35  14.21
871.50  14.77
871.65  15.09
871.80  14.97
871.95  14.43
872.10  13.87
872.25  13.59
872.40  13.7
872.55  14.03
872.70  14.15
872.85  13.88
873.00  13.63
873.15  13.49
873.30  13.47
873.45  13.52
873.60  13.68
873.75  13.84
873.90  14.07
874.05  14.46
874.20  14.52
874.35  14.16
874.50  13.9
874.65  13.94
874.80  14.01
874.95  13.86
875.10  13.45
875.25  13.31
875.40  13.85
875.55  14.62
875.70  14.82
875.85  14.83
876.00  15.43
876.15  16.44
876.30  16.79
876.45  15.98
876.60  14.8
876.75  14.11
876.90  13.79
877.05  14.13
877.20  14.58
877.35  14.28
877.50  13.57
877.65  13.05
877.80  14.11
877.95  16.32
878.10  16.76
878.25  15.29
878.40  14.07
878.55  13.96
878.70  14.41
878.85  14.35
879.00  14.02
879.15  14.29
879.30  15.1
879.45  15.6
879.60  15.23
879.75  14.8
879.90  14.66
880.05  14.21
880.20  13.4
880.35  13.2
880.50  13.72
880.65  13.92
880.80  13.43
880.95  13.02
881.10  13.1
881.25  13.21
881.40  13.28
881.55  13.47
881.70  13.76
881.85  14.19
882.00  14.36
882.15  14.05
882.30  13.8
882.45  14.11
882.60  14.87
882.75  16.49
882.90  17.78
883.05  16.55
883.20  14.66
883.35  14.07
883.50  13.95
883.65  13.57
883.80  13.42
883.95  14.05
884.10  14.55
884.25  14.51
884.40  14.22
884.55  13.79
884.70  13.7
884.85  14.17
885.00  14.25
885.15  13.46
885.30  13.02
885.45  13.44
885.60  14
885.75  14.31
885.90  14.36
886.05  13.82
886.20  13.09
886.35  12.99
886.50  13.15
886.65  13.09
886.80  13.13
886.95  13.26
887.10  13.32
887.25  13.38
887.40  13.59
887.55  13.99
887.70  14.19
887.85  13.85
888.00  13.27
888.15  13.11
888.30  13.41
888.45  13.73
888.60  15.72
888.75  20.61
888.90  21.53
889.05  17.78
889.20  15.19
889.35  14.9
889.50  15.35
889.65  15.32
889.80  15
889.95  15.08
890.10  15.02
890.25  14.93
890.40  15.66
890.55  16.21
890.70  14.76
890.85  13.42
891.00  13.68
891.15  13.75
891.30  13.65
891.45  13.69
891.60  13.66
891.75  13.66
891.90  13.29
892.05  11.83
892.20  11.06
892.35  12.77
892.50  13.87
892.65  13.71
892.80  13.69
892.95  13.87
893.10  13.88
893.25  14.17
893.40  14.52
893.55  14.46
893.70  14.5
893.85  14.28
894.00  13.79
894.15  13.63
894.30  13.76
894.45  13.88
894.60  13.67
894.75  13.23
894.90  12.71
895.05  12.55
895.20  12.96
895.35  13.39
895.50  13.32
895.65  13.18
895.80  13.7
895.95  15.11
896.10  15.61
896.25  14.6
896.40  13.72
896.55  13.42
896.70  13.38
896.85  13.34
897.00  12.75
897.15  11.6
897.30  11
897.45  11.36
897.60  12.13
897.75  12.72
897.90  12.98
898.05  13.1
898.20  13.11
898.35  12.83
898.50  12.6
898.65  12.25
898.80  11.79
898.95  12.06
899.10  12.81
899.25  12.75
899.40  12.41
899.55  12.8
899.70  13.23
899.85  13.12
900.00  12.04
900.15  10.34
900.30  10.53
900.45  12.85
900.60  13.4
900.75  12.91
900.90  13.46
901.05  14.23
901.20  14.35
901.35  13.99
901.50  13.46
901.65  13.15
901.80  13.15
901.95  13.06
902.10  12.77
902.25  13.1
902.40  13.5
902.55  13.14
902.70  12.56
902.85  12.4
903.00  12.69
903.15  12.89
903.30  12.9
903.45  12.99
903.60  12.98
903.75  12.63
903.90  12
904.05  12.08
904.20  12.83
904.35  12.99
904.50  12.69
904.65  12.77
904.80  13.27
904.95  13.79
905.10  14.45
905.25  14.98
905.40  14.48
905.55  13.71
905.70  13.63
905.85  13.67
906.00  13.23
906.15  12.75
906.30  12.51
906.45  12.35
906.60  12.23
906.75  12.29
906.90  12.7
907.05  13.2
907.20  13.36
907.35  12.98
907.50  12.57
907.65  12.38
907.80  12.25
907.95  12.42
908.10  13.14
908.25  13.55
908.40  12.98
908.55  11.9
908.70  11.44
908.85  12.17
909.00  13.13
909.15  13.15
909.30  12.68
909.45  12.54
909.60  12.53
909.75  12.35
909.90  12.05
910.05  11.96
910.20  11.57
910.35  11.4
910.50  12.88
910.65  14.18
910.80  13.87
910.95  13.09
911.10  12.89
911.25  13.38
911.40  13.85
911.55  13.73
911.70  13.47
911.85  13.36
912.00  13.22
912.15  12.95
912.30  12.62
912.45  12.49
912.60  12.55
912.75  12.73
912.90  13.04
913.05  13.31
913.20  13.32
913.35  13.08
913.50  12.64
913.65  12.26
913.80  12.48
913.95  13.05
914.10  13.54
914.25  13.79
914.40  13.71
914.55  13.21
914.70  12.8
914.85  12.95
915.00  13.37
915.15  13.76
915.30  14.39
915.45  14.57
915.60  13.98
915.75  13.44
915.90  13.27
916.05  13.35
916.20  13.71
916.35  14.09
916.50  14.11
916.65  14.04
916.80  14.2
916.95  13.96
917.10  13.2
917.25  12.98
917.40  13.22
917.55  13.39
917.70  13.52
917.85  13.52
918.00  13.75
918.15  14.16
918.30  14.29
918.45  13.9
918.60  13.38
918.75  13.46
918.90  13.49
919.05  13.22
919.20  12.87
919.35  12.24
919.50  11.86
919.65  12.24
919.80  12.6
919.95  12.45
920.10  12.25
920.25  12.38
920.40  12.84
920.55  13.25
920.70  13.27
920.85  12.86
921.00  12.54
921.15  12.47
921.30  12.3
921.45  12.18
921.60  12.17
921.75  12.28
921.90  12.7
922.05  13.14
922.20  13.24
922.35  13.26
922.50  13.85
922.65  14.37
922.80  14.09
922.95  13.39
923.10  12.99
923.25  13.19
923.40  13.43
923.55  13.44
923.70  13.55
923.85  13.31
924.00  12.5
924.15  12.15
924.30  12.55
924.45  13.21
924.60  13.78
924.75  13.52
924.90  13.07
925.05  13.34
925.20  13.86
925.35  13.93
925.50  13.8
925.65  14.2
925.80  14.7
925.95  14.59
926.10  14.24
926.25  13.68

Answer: 0.90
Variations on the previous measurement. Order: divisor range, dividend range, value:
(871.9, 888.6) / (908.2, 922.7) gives 0.93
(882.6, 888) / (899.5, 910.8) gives 0.92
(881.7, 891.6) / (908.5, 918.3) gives 0.91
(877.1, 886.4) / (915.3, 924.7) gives 0.93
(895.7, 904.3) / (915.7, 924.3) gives 1.02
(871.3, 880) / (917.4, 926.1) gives 0.92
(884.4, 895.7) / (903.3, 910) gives 0.91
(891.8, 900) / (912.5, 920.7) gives 1.01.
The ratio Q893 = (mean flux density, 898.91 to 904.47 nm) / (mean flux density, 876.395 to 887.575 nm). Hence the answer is 0.9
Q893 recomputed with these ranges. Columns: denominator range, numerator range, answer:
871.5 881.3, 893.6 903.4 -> 0.91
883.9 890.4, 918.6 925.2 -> 0.90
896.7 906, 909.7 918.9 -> 1.03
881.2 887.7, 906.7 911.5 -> 0.91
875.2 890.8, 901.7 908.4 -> 0.90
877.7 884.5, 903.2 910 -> 0.89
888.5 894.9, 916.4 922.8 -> 0.91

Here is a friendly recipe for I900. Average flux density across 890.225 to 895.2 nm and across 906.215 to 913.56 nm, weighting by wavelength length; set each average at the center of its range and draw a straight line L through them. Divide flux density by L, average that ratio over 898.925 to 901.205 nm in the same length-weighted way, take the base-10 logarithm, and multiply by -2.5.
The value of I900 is 0.055 mag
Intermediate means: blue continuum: 13.7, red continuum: 12.8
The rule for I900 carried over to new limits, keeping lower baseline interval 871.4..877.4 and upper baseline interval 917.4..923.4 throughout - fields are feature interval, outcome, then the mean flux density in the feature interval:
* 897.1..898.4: 0.114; 12.3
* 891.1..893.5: 0.030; 13.4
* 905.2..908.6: 0.035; 13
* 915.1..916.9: -0.058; 13.9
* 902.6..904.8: 0.068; 12.7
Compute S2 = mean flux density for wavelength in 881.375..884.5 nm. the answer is 14.5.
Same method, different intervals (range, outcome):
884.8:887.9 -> 13.6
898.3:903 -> 12.8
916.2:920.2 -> 13.3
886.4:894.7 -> 14.3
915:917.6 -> 13.7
